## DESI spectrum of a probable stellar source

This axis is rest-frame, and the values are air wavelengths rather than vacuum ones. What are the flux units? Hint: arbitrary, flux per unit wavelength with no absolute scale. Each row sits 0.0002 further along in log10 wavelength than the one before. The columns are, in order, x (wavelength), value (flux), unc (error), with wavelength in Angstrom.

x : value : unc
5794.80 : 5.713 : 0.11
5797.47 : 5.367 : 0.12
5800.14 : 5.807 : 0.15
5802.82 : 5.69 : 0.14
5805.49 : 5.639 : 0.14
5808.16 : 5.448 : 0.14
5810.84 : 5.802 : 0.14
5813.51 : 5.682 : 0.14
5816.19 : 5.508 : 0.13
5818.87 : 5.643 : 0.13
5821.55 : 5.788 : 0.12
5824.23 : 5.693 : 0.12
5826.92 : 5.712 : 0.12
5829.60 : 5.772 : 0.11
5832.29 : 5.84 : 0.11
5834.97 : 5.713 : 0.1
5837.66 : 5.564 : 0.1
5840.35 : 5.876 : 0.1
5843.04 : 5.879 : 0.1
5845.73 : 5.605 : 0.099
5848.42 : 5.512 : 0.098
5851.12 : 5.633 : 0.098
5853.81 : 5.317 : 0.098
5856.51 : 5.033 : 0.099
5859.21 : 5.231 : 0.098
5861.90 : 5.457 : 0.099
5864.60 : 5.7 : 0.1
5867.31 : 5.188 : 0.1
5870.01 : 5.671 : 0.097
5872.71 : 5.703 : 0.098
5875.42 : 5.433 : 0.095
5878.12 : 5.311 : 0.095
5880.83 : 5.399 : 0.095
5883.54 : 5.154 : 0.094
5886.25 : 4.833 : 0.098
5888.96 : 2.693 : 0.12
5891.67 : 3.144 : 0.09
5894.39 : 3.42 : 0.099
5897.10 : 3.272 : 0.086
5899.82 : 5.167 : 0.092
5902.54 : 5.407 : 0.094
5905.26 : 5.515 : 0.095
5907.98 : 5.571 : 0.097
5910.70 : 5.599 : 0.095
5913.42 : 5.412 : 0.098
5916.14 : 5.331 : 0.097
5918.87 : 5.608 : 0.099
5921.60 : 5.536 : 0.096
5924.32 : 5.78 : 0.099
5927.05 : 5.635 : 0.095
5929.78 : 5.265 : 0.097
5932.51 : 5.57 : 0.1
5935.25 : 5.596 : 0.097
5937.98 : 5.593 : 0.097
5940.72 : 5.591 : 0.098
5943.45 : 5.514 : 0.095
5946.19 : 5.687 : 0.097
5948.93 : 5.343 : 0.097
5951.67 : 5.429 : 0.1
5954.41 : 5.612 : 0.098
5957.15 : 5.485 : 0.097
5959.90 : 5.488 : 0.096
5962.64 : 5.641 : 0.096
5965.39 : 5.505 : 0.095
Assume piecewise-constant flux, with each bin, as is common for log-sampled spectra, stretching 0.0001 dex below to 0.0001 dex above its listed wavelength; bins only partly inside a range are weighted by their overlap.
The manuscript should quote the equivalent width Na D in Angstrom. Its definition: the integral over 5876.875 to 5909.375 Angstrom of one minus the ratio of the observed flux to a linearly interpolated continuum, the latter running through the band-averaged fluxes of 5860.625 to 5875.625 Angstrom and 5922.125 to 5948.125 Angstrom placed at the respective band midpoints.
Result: 5.7 Angstrom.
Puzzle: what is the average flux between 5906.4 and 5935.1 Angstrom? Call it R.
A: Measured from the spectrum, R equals 5.53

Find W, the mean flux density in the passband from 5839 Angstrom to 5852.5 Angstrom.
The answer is 5.7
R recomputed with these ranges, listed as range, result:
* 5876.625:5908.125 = 4.54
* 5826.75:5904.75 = 5.15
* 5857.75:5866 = 5.45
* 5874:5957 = 5.15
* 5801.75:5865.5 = 5.61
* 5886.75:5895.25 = 3.24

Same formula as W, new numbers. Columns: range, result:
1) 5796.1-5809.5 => 5.59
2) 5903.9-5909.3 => 5.54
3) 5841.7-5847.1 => 5.75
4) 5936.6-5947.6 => 5.6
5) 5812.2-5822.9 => 5.65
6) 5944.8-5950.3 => 5.51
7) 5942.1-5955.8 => 5.52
